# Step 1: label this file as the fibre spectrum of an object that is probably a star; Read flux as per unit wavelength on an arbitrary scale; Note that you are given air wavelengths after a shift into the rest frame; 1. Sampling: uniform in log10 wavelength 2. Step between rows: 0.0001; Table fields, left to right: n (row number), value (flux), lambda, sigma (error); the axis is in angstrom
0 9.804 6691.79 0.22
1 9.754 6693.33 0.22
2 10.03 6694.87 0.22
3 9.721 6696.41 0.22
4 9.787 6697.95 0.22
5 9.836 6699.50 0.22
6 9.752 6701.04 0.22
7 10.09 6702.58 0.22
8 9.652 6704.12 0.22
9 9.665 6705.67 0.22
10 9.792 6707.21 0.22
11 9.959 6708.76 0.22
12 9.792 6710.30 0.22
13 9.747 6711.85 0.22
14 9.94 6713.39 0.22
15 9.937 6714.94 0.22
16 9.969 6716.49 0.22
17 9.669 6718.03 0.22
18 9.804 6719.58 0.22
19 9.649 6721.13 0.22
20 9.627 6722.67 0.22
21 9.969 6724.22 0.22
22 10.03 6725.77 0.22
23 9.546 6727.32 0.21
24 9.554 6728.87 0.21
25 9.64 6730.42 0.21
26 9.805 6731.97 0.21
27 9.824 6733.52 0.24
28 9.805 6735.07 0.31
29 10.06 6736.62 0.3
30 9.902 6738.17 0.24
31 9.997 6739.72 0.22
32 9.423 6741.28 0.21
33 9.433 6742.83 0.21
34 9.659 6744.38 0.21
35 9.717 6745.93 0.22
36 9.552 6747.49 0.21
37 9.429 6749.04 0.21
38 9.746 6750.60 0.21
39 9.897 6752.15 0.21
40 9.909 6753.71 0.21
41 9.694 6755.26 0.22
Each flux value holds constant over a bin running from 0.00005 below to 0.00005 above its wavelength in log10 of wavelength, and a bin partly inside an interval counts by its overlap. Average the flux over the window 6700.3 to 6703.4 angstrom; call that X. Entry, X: 9.94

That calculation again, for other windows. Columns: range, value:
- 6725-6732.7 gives 9.71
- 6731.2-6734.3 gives 9.82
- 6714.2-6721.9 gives 9.81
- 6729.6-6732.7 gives 9.72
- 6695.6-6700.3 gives 9.78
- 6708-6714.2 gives 9.86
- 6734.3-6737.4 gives 9.94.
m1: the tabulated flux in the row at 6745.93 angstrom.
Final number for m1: 9.717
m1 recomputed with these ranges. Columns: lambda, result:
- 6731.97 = 9.805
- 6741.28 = 9.423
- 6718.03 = 9.669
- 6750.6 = 9.746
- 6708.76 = 9.959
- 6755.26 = 9.694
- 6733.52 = 9.824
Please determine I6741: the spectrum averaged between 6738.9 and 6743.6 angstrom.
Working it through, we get 9.61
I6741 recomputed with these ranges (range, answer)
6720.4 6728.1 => 9.77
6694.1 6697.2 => 9.89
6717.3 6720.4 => 9.72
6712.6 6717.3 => 9.96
